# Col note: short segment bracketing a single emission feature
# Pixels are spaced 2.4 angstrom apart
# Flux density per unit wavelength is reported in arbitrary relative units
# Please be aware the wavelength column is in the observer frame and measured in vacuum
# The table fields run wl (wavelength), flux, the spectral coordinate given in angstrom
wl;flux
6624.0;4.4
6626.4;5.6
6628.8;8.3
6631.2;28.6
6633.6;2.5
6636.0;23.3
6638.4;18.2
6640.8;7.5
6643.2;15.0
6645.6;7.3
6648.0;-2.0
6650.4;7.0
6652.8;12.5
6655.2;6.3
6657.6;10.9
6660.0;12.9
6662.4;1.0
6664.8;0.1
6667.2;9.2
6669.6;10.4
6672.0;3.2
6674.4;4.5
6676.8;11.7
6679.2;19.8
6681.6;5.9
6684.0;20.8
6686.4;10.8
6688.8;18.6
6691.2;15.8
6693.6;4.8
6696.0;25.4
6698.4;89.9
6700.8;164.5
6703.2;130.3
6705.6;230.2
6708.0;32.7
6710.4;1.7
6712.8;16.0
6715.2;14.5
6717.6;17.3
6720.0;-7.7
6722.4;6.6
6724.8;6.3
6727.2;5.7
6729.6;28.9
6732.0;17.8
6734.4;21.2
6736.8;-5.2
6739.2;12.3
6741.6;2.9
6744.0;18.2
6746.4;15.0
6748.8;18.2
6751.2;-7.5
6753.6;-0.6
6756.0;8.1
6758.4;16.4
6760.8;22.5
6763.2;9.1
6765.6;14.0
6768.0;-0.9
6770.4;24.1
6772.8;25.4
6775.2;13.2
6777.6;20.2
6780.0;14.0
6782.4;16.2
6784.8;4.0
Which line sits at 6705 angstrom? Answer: [O II]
